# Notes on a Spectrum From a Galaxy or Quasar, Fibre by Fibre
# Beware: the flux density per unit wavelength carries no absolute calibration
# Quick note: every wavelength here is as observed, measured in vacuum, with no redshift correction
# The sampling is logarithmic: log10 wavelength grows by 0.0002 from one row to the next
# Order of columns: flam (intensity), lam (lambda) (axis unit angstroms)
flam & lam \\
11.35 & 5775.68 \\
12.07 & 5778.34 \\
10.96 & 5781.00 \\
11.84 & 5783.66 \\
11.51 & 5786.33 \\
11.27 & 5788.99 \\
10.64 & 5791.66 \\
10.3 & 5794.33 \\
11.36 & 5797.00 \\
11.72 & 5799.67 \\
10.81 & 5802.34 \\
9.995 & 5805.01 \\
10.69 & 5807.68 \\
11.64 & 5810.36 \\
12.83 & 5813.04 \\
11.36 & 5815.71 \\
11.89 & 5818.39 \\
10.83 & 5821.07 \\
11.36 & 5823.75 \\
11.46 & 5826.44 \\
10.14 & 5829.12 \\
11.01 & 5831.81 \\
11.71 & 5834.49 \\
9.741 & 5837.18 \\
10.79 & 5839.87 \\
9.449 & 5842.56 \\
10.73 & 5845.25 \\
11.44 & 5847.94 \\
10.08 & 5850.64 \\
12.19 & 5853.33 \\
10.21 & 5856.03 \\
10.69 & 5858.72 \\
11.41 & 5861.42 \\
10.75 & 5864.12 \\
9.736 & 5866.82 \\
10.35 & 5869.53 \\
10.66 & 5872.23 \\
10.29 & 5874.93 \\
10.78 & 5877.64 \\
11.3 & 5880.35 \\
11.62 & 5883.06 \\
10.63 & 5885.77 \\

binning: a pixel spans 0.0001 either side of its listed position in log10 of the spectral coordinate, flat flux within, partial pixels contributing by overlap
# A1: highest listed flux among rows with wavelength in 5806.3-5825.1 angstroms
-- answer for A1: 12.83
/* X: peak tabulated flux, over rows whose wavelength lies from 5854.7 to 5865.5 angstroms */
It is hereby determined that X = 11.41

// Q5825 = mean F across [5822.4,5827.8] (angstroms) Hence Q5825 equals 11.4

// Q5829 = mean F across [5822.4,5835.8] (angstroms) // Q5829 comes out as 11.1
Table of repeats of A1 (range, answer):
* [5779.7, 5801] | 11.84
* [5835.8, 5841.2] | 10.79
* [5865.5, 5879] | 10.78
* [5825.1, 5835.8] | 11.71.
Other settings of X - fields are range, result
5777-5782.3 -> 12.07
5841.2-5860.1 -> 12.19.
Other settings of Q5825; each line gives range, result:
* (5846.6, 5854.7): 11.2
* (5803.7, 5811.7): 10.8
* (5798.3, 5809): 10.8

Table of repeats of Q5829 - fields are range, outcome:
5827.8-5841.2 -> 10.7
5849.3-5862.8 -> 10.9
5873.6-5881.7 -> 10.8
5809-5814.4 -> 12.2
